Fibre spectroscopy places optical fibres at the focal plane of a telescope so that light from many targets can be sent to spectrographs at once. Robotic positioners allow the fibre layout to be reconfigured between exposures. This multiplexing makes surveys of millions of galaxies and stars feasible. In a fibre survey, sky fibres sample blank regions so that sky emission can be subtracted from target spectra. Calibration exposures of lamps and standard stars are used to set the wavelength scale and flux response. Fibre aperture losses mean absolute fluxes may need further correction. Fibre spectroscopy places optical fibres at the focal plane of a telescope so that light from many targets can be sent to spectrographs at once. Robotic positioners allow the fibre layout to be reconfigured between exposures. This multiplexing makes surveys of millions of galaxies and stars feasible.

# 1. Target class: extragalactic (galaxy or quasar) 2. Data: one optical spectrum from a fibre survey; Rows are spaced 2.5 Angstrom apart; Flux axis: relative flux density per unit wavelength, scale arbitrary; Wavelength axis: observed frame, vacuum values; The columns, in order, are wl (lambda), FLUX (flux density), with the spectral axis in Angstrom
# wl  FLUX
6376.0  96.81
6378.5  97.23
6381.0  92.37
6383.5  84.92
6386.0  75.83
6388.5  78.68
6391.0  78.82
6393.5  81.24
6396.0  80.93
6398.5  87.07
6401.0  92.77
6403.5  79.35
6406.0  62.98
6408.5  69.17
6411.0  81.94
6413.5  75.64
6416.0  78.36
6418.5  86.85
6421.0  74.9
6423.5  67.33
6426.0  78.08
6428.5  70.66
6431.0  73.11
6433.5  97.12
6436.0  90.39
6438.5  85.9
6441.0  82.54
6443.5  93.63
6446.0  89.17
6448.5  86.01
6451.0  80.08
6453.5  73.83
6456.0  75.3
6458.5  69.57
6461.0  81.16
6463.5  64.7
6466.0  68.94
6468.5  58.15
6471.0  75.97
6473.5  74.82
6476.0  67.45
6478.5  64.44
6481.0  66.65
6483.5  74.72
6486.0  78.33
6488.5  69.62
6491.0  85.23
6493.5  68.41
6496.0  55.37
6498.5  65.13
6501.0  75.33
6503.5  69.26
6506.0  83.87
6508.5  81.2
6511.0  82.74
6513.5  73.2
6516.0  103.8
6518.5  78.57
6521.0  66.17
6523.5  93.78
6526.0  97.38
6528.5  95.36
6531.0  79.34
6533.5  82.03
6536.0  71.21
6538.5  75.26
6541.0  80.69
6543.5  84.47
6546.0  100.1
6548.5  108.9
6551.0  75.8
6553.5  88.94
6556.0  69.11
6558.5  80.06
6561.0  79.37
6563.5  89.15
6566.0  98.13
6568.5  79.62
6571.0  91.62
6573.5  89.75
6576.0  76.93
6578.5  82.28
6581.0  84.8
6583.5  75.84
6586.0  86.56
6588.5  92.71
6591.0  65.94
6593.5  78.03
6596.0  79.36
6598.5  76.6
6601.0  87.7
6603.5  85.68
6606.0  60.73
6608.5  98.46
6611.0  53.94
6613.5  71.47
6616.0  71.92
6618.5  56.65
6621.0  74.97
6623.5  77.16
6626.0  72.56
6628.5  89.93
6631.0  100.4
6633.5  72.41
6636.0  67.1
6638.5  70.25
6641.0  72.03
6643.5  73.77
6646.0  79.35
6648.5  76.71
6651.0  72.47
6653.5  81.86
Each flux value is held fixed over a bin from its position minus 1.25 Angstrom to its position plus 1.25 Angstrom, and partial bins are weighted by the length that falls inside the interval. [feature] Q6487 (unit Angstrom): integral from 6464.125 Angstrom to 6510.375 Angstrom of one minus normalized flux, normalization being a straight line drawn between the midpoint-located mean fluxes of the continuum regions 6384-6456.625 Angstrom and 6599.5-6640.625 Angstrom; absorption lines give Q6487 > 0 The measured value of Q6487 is 4.4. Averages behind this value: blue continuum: 80.4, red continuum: 75.6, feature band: 71.3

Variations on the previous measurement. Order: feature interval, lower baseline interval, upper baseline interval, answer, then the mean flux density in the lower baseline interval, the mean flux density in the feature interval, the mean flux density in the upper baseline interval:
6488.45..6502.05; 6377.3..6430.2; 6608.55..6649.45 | 1.4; 79.7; 69.8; 74.5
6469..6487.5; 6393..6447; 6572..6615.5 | 2.1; 80.8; 71.2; 79.2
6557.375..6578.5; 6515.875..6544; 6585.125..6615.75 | -1.4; 83.2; 85.4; 77.8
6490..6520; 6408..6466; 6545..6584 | 2.2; 79.3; 76.7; 85.7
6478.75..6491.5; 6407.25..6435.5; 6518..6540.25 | 1.1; 77.9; 73.5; 82.2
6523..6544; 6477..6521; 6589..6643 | -2.5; 74.8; 84.1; 75.6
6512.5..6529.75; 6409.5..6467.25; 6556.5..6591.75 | -1.1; 79.3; 87.1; 83.7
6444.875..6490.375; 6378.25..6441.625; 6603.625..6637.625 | 3.3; 80.7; 73.4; 74.8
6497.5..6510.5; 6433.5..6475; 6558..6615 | 0.6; 78.6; 75.6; 81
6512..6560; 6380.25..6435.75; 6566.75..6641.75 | -3.5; 79.5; 84.4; 78.3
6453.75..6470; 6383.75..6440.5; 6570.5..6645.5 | 1.9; 79.6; 70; 77.8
